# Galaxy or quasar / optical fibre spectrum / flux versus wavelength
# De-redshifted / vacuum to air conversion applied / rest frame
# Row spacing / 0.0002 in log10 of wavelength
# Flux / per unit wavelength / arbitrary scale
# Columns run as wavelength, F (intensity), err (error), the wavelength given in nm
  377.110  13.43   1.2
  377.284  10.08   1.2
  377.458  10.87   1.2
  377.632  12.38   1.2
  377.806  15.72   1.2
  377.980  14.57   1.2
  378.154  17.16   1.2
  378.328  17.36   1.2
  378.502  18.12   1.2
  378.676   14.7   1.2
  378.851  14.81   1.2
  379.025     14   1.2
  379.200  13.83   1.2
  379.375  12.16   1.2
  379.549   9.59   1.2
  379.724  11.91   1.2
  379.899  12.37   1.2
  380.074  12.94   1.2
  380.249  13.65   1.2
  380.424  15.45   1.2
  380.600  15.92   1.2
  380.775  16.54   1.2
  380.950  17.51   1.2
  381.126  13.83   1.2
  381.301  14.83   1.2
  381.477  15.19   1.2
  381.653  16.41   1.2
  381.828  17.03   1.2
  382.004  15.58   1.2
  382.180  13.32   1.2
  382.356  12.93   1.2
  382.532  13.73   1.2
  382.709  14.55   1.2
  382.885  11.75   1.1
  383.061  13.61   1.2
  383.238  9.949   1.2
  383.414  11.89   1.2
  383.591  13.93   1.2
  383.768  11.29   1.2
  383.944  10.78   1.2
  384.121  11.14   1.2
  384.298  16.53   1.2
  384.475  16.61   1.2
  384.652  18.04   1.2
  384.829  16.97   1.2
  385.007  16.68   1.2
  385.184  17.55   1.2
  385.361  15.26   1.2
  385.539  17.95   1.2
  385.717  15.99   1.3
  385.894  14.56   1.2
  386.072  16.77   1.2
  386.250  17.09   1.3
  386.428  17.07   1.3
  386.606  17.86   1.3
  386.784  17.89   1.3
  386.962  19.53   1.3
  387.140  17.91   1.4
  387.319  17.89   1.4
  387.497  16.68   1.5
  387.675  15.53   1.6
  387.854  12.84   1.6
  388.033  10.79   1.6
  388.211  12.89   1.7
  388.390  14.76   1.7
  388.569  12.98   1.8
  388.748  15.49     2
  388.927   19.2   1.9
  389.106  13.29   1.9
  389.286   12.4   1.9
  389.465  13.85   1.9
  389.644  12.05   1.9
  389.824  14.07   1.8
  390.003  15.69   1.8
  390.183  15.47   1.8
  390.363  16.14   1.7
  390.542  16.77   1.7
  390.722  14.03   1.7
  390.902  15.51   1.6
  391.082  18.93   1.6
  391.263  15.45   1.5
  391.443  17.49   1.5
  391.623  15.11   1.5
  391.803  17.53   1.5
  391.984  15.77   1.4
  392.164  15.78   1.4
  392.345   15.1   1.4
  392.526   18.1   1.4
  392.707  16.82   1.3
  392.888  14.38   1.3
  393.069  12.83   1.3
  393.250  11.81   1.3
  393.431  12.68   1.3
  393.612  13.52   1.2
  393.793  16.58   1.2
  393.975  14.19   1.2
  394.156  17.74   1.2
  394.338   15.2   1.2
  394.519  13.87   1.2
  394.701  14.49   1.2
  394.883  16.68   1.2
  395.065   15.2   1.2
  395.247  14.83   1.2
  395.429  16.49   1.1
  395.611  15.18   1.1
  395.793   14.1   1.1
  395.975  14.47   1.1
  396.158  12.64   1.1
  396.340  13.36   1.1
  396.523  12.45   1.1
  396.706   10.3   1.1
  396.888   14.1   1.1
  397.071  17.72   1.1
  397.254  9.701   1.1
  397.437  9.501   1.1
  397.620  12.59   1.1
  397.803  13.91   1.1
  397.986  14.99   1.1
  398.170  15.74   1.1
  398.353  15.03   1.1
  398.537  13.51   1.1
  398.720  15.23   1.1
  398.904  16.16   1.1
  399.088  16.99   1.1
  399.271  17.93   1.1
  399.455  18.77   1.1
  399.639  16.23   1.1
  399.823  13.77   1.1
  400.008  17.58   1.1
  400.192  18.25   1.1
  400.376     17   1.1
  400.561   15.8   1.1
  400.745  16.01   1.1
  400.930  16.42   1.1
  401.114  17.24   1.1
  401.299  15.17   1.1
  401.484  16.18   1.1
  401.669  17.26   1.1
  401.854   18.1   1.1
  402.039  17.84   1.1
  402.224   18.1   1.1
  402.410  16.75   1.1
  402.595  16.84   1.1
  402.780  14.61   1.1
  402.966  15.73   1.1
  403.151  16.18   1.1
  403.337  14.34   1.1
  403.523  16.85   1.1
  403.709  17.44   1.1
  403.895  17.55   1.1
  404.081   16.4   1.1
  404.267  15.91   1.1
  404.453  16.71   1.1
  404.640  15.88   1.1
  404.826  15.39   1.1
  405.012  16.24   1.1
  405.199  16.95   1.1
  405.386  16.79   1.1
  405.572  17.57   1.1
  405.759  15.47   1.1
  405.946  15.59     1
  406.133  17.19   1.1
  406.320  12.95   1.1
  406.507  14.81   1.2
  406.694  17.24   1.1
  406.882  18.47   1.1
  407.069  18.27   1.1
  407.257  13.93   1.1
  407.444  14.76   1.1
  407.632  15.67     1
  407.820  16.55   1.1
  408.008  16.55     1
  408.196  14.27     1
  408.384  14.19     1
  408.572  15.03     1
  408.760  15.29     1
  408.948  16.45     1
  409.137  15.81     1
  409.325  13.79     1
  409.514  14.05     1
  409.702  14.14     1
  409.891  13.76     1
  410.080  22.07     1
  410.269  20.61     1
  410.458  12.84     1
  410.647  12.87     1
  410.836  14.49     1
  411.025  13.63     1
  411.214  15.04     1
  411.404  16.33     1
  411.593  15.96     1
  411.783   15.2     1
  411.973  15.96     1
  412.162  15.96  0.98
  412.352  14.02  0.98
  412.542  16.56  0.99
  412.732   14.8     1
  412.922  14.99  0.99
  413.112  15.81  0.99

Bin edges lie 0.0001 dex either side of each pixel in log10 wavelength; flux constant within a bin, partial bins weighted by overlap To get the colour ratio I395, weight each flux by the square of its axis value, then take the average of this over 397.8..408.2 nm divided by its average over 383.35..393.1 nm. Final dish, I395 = 1.1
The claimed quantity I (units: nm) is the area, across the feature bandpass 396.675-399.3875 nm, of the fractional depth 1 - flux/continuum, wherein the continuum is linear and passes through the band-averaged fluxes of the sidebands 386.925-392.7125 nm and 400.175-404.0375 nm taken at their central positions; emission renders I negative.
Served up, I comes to 0.31 nm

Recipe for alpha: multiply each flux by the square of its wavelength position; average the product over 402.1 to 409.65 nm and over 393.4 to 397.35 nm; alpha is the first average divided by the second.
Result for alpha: 1.17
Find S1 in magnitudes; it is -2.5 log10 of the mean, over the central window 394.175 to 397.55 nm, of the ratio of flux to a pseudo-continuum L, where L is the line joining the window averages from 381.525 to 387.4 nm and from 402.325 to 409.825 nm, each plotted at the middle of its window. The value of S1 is 0.12 mag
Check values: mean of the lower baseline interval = 15.3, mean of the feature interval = 14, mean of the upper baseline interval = 15.9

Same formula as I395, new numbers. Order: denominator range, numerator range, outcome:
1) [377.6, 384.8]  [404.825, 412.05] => 1.26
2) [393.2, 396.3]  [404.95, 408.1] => 1.17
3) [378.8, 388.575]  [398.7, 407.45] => 1.23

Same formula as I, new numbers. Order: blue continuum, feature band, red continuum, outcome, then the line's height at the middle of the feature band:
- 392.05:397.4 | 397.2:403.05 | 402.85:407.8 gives -0.19 nm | 15.3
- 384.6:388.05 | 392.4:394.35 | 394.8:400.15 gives 0.07 nm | 15.4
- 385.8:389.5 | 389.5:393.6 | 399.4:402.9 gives 0.16 nm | 15.9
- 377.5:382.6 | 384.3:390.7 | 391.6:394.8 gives -0.39 nm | 14.9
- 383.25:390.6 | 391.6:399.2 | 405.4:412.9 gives 0.40 nm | 15.4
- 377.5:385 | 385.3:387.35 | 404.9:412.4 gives -0.37 nm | 14.6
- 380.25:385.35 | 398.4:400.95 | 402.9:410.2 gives -0.13 nm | 15.6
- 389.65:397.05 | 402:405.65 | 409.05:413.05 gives -0.30 nm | 15.2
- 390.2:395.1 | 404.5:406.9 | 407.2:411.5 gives -0.12 nm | 15.4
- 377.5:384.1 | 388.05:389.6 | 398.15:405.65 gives 0.09 nm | 15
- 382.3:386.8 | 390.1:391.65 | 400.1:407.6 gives -0.08 nm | 15.4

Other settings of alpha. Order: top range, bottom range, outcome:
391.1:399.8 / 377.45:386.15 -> 1.10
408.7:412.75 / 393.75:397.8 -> 1.18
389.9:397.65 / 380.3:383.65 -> 1.09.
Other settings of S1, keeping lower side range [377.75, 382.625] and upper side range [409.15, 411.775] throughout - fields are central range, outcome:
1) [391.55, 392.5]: -0.08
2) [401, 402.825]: -0.12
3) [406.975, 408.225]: -0.03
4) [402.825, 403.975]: -0.07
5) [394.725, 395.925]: -0.02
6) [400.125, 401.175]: -0.11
